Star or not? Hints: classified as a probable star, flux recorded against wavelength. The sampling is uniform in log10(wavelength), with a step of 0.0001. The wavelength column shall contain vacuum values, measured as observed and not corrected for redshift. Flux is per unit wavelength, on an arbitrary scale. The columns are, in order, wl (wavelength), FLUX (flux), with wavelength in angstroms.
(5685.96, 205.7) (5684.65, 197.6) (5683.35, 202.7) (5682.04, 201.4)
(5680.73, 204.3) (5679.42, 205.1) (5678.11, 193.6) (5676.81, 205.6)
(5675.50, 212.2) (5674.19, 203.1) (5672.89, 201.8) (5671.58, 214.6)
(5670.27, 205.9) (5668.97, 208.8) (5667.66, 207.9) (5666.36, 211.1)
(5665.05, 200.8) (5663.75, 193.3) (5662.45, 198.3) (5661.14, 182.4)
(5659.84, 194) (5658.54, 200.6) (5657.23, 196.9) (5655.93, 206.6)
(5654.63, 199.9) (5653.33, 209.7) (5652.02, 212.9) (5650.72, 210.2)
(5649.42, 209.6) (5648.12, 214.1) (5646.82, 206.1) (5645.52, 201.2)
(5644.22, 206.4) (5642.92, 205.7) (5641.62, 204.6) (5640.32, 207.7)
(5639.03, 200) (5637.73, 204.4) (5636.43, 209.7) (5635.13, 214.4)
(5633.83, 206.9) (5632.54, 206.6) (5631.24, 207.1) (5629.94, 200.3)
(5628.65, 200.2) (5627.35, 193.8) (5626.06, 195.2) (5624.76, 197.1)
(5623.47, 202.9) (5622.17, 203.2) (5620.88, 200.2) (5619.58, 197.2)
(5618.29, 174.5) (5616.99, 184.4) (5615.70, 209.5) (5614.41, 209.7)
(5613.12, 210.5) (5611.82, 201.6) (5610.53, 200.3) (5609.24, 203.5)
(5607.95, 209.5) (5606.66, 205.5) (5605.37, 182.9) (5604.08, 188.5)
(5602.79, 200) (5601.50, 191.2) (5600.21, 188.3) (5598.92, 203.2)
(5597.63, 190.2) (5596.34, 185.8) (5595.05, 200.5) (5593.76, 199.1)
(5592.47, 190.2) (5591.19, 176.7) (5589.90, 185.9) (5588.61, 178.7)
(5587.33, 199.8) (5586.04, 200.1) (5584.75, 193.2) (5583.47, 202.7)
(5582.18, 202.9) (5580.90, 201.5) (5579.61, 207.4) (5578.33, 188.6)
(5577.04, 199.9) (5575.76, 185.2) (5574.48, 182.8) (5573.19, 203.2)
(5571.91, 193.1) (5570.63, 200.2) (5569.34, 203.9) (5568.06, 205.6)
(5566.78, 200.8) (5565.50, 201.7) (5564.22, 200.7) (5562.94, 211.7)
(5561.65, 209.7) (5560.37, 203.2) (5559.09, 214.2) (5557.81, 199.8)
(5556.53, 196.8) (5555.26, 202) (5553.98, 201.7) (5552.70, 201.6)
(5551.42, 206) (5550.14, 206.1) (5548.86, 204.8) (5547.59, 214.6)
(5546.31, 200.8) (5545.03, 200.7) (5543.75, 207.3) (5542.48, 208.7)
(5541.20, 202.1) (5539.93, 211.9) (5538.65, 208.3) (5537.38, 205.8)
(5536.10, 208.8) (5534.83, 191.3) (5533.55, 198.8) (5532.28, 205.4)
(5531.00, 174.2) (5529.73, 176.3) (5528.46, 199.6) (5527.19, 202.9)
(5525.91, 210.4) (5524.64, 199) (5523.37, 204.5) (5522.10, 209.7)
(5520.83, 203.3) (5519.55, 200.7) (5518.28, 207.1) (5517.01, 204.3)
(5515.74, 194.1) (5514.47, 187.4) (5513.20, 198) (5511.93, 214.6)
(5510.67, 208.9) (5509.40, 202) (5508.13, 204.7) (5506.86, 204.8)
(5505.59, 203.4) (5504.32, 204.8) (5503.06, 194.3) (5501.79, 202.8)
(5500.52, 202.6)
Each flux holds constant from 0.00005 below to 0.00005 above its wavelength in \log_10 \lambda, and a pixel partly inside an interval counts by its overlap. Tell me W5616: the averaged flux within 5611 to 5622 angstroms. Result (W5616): 199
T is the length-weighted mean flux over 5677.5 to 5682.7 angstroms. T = 201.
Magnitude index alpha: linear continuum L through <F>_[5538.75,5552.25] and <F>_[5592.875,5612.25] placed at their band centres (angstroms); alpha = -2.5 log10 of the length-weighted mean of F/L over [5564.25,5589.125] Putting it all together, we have 0.02 mag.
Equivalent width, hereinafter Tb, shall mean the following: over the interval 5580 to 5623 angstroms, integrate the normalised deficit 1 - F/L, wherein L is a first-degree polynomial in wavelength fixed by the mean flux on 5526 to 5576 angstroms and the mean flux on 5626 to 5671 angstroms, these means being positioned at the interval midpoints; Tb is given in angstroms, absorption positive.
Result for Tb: 1.4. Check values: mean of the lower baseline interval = 202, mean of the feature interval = 196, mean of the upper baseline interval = 204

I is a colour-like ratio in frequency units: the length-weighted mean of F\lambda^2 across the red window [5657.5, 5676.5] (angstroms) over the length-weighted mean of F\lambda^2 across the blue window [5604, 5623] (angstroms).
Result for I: 1.04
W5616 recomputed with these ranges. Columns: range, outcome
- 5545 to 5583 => 202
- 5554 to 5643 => 199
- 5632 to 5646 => 206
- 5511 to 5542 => 201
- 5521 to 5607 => 199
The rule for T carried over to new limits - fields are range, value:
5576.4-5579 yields 194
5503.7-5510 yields 204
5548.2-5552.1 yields 206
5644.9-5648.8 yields 207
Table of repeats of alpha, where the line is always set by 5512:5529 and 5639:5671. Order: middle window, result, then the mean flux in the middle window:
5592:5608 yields 0.047 mag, 194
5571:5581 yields 0.042 mag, 195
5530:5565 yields -0.005 mag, 203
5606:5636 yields 0.010 mag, 202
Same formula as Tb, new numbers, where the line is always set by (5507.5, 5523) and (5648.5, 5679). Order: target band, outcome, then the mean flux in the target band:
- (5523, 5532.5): 0.3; 196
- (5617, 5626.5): 0.4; 195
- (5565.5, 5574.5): 0.1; 200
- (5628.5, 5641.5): -0.2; 206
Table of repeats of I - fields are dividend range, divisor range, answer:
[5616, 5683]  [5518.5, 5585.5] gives 1.04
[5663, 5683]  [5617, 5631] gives 1.06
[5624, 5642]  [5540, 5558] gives 1.03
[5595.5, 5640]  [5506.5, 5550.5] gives 1.02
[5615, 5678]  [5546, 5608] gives 1.05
